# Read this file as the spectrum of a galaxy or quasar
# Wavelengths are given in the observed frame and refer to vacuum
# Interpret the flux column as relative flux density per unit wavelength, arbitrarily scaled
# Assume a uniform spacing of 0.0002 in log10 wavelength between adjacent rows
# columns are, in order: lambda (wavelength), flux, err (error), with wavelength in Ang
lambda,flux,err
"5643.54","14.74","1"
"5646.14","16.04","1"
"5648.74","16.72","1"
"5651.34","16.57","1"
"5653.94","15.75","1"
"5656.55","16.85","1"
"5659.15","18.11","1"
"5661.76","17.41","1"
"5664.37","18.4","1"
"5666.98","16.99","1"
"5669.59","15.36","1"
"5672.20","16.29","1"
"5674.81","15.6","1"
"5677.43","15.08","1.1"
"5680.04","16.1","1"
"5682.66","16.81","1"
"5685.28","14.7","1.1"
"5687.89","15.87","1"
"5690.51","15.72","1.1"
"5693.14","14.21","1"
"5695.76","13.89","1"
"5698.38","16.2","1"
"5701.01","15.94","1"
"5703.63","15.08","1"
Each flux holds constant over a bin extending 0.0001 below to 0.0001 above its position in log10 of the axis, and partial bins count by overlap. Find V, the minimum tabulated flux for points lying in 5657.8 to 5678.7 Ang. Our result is 15.08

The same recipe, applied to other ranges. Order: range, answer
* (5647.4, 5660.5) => 15.75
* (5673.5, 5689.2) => 14.7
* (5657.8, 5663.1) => 17.41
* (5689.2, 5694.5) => 14.21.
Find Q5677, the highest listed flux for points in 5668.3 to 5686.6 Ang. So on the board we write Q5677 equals 16.81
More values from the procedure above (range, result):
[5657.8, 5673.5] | 18.4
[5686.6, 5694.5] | 15.87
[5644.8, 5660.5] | 18.11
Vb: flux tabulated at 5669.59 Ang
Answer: 15.36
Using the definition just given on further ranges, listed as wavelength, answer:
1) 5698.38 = 16.2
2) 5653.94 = 15.75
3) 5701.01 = 15.94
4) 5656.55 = 16.85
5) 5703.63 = 15.08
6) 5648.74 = 16.72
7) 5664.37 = 18.4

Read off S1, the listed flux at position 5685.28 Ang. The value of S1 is 14.7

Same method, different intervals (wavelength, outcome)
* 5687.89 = 15.87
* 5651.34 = 16.57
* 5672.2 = 16.29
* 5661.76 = 17.41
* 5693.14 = 14.21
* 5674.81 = 15.6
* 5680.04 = 16.1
